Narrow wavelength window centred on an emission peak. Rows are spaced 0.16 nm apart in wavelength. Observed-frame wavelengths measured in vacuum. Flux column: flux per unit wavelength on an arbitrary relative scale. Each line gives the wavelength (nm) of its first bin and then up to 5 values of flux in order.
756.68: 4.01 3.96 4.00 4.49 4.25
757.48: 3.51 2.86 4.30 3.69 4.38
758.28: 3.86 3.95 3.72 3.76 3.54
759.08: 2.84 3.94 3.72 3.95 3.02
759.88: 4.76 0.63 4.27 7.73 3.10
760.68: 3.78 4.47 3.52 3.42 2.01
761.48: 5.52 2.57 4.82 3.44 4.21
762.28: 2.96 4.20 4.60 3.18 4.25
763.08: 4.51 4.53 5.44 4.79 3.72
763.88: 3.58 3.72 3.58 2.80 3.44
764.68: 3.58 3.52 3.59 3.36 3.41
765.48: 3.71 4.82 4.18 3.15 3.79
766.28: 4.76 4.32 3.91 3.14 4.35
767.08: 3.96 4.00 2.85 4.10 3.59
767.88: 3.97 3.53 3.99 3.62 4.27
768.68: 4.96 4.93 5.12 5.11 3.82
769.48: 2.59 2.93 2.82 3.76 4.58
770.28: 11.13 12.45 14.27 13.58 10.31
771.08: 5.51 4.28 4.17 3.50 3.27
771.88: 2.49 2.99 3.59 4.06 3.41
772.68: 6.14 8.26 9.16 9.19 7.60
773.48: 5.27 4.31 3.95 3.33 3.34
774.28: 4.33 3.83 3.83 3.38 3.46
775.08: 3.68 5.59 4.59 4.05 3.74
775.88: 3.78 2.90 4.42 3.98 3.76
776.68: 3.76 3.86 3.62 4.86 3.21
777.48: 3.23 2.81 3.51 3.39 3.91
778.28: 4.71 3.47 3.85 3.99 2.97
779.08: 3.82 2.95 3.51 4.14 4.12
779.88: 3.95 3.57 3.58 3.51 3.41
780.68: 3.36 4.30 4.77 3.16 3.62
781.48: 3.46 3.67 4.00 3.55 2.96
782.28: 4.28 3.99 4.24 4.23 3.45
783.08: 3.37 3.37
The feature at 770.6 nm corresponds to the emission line Halpha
